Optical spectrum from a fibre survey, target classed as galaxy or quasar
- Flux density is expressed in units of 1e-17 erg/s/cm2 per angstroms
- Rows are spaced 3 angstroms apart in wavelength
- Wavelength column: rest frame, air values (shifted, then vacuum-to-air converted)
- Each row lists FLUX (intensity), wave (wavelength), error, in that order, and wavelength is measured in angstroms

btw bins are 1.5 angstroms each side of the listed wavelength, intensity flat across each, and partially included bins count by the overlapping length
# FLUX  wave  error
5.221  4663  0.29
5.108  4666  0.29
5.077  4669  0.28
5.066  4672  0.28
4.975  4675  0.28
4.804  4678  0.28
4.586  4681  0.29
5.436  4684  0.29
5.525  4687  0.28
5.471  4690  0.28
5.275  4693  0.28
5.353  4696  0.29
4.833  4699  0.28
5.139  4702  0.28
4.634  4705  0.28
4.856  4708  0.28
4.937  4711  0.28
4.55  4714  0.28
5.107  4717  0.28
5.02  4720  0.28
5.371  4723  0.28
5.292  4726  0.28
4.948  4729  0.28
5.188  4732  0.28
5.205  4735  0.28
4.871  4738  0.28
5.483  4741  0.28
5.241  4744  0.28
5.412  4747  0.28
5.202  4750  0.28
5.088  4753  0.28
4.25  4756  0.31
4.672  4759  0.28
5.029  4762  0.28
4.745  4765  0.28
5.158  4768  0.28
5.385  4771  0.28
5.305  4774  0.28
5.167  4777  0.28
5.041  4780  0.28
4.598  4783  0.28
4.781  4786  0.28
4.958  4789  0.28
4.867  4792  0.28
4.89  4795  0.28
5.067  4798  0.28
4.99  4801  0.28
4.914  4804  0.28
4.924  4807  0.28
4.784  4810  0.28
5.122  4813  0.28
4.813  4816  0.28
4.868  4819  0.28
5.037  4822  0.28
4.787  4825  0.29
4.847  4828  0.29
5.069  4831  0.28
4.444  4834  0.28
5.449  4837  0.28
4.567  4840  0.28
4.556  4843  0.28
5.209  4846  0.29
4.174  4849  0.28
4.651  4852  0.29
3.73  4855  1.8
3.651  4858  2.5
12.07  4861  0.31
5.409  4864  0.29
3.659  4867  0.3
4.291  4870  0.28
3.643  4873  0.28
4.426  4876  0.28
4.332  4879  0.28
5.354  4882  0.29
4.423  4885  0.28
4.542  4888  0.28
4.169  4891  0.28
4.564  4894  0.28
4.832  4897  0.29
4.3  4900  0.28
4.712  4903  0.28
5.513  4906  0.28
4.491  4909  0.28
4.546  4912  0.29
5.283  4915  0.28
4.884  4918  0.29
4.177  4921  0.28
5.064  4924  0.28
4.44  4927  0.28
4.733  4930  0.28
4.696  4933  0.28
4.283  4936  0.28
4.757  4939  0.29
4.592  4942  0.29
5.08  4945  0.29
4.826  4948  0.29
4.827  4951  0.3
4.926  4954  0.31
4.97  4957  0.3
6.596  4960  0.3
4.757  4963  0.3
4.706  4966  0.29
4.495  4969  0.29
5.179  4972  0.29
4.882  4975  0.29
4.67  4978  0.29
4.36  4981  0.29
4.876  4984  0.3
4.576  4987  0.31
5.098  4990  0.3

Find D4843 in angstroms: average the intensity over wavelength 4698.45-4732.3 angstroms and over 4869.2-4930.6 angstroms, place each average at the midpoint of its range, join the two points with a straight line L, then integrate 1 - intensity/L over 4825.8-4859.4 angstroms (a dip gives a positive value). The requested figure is 1.0 angstroms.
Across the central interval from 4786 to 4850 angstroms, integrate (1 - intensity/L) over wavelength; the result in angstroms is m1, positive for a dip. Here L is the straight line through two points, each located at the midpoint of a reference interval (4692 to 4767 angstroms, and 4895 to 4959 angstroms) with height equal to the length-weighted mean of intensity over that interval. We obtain 0.5 angstroms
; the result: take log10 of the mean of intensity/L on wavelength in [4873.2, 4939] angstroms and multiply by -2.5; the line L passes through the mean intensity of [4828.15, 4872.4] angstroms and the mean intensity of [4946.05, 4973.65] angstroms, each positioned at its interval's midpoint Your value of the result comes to 0.09 mag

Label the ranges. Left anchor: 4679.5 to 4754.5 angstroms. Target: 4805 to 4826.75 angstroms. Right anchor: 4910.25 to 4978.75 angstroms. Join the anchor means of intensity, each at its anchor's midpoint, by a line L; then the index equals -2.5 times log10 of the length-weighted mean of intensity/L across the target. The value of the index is 0.02 mag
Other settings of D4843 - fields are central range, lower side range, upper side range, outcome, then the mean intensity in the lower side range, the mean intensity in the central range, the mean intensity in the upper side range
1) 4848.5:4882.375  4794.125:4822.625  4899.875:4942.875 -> -0.94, 4.94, 4.96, 4.71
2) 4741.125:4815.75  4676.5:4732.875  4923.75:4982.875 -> 0.16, 5.07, 4.99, 4.84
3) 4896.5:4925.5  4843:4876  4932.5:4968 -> 1.02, 5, 4.78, 4.92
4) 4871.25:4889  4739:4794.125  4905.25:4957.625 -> 1.46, 5.02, 4.45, 4.77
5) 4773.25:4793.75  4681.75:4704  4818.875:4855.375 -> -0.04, 5.25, 4.95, 4.75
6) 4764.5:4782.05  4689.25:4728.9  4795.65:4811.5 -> -0.59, 5.05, 5.14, 4.93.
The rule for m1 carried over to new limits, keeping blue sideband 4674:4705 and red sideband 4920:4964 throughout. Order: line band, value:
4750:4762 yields 0.6 angstroms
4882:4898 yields 1.1 angstroms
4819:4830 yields 0.2 angstroms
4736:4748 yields -0.4 angstroms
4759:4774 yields -0.1 angstroms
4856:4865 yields -3.7 angstroms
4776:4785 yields 0.2 angstroms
